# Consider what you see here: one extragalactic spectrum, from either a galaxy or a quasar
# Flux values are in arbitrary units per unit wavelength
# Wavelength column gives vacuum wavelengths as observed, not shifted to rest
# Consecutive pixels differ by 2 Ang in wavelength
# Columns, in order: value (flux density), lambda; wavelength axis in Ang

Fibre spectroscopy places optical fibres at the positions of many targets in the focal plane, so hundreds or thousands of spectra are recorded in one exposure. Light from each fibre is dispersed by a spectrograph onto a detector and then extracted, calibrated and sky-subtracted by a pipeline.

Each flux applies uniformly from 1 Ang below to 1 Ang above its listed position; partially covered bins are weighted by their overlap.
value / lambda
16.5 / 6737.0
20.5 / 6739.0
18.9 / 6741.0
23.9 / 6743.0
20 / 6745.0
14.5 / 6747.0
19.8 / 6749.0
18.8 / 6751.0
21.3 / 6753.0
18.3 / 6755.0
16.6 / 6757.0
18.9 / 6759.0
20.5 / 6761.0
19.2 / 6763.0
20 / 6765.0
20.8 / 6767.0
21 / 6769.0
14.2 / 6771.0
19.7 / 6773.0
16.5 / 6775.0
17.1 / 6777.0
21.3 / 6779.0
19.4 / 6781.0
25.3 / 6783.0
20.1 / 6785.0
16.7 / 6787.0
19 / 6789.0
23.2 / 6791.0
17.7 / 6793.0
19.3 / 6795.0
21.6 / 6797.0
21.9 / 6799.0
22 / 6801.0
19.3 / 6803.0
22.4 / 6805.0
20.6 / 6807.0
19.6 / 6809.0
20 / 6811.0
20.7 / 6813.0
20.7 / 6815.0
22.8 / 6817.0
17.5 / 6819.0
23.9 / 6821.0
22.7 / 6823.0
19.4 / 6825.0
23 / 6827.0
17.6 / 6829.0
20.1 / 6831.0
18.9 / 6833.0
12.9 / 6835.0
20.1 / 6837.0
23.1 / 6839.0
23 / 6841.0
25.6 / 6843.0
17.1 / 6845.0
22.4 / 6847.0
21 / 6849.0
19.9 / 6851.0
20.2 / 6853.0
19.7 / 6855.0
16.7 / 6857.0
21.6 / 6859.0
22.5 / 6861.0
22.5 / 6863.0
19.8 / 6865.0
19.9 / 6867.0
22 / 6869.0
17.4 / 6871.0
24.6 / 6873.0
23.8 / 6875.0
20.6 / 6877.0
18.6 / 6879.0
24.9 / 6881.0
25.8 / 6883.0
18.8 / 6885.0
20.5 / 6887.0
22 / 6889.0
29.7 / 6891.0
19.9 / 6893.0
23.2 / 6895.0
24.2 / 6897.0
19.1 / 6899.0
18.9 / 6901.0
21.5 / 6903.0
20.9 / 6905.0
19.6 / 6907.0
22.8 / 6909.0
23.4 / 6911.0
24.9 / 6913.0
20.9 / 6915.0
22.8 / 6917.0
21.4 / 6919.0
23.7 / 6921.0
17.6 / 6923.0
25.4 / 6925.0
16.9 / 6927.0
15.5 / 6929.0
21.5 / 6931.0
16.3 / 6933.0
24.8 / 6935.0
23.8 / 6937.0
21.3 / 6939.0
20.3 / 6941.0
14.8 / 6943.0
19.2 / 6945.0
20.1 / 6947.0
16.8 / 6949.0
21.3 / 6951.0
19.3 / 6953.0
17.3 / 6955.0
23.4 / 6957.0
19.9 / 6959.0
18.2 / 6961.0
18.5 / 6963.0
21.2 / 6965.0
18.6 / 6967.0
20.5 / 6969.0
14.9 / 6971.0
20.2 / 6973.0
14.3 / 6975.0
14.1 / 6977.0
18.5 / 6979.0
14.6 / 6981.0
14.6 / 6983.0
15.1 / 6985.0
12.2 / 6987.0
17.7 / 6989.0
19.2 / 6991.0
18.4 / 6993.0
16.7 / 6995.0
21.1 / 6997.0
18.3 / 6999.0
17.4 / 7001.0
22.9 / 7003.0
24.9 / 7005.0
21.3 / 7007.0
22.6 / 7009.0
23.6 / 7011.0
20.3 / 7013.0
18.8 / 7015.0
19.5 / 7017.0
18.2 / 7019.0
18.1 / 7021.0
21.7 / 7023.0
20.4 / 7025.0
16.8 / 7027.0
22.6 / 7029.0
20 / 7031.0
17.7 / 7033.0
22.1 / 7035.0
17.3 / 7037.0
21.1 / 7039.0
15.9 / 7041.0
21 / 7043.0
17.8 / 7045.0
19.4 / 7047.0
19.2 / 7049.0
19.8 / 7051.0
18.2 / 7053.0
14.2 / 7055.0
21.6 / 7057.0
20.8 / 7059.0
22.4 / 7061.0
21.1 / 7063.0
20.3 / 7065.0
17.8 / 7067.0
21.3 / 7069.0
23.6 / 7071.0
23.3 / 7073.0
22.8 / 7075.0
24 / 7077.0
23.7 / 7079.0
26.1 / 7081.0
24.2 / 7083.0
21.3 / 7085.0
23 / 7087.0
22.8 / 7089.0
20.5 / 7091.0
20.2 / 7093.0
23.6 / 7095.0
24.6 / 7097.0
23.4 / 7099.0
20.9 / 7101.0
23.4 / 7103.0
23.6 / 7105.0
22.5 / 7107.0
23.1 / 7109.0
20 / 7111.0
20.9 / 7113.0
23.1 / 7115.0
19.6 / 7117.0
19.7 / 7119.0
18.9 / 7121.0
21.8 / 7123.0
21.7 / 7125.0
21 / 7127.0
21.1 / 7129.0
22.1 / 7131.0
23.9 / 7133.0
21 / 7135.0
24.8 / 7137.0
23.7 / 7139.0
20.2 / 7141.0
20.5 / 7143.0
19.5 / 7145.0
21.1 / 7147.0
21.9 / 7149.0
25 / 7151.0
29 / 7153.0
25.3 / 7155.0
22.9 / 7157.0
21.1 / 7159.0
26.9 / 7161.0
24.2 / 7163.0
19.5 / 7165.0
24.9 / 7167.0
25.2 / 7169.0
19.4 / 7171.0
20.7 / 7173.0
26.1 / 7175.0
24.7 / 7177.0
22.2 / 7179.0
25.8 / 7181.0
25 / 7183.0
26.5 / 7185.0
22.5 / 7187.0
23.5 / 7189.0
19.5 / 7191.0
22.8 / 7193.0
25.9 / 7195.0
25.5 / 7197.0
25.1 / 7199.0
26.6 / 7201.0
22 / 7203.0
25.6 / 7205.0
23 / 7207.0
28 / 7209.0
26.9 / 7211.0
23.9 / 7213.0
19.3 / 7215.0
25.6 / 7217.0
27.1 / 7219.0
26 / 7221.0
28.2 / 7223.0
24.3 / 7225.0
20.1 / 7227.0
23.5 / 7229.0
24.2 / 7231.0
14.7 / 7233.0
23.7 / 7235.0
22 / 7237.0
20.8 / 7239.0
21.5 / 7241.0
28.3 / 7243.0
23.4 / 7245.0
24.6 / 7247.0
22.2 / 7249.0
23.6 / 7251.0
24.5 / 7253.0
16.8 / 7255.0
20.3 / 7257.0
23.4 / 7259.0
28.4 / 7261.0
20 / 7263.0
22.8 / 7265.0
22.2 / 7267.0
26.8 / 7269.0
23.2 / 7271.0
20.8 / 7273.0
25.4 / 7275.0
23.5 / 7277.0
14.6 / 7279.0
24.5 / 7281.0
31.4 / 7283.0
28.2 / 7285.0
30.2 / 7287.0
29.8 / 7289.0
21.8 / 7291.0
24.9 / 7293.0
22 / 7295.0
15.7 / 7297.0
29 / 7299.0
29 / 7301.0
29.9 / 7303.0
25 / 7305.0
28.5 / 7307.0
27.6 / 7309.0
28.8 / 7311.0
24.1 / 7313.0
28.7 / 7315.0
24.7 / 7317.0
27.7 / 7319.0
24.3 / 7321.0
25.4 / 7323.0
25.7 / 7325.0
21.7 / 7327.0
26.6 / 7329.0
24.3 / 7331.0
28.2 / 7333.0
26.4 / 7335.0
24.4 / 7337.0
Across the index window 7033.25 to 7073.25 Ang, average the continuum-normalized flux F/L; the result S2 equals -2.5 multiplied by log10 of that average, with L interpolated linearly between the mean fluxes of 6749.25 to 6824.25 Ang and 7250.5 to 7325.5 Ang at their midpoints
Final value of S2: 0.14 mag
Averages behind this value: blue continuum 20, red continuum 24.8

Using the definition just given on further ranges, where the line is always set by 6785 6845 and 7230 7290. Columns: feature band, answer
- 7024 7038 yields 0.125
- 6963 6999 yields 0.245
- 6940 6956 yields 0.149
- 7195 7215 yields -0.080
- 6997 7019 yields 0.048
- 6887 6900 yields -0.090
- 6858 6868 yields -0.024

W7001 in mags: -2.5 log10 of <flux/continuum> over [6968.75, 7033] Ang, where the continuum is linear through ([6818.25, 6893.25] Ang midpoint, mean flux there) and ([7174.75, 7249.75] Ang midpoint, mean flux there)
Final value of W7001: 0.19 mag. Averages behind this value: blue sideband 21.1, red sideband 23.9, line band 18.7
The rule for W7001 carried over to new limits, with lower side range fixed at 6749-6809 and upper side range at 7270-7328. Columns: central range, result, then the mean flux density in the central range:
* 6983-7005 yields 0.218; 18.1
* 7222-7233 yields 0.063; 23.2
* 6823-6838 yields 0.065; 19.1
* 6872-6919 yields -0.061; 22.2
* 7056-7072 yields 0.085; 21.1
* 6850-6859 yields 0.063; 19.4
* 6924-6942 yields 0.040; 20.6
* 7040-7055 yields 0.223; 18.5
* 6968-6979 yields 0.276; 17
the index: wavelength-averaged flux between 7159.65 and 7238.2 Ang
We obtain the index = 23.8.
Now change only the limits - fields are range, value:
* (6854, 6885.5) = 21.2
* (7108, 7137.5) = 21.5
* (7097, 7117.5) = 22.2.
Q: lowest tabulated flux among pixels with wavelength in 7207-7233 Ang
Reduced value 14.7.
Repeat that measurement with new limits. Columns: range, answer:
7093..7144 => 18.9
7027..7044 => 15.9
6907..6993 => 12.2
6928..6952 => 14.8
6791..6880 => 12.9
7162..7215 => 19.3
